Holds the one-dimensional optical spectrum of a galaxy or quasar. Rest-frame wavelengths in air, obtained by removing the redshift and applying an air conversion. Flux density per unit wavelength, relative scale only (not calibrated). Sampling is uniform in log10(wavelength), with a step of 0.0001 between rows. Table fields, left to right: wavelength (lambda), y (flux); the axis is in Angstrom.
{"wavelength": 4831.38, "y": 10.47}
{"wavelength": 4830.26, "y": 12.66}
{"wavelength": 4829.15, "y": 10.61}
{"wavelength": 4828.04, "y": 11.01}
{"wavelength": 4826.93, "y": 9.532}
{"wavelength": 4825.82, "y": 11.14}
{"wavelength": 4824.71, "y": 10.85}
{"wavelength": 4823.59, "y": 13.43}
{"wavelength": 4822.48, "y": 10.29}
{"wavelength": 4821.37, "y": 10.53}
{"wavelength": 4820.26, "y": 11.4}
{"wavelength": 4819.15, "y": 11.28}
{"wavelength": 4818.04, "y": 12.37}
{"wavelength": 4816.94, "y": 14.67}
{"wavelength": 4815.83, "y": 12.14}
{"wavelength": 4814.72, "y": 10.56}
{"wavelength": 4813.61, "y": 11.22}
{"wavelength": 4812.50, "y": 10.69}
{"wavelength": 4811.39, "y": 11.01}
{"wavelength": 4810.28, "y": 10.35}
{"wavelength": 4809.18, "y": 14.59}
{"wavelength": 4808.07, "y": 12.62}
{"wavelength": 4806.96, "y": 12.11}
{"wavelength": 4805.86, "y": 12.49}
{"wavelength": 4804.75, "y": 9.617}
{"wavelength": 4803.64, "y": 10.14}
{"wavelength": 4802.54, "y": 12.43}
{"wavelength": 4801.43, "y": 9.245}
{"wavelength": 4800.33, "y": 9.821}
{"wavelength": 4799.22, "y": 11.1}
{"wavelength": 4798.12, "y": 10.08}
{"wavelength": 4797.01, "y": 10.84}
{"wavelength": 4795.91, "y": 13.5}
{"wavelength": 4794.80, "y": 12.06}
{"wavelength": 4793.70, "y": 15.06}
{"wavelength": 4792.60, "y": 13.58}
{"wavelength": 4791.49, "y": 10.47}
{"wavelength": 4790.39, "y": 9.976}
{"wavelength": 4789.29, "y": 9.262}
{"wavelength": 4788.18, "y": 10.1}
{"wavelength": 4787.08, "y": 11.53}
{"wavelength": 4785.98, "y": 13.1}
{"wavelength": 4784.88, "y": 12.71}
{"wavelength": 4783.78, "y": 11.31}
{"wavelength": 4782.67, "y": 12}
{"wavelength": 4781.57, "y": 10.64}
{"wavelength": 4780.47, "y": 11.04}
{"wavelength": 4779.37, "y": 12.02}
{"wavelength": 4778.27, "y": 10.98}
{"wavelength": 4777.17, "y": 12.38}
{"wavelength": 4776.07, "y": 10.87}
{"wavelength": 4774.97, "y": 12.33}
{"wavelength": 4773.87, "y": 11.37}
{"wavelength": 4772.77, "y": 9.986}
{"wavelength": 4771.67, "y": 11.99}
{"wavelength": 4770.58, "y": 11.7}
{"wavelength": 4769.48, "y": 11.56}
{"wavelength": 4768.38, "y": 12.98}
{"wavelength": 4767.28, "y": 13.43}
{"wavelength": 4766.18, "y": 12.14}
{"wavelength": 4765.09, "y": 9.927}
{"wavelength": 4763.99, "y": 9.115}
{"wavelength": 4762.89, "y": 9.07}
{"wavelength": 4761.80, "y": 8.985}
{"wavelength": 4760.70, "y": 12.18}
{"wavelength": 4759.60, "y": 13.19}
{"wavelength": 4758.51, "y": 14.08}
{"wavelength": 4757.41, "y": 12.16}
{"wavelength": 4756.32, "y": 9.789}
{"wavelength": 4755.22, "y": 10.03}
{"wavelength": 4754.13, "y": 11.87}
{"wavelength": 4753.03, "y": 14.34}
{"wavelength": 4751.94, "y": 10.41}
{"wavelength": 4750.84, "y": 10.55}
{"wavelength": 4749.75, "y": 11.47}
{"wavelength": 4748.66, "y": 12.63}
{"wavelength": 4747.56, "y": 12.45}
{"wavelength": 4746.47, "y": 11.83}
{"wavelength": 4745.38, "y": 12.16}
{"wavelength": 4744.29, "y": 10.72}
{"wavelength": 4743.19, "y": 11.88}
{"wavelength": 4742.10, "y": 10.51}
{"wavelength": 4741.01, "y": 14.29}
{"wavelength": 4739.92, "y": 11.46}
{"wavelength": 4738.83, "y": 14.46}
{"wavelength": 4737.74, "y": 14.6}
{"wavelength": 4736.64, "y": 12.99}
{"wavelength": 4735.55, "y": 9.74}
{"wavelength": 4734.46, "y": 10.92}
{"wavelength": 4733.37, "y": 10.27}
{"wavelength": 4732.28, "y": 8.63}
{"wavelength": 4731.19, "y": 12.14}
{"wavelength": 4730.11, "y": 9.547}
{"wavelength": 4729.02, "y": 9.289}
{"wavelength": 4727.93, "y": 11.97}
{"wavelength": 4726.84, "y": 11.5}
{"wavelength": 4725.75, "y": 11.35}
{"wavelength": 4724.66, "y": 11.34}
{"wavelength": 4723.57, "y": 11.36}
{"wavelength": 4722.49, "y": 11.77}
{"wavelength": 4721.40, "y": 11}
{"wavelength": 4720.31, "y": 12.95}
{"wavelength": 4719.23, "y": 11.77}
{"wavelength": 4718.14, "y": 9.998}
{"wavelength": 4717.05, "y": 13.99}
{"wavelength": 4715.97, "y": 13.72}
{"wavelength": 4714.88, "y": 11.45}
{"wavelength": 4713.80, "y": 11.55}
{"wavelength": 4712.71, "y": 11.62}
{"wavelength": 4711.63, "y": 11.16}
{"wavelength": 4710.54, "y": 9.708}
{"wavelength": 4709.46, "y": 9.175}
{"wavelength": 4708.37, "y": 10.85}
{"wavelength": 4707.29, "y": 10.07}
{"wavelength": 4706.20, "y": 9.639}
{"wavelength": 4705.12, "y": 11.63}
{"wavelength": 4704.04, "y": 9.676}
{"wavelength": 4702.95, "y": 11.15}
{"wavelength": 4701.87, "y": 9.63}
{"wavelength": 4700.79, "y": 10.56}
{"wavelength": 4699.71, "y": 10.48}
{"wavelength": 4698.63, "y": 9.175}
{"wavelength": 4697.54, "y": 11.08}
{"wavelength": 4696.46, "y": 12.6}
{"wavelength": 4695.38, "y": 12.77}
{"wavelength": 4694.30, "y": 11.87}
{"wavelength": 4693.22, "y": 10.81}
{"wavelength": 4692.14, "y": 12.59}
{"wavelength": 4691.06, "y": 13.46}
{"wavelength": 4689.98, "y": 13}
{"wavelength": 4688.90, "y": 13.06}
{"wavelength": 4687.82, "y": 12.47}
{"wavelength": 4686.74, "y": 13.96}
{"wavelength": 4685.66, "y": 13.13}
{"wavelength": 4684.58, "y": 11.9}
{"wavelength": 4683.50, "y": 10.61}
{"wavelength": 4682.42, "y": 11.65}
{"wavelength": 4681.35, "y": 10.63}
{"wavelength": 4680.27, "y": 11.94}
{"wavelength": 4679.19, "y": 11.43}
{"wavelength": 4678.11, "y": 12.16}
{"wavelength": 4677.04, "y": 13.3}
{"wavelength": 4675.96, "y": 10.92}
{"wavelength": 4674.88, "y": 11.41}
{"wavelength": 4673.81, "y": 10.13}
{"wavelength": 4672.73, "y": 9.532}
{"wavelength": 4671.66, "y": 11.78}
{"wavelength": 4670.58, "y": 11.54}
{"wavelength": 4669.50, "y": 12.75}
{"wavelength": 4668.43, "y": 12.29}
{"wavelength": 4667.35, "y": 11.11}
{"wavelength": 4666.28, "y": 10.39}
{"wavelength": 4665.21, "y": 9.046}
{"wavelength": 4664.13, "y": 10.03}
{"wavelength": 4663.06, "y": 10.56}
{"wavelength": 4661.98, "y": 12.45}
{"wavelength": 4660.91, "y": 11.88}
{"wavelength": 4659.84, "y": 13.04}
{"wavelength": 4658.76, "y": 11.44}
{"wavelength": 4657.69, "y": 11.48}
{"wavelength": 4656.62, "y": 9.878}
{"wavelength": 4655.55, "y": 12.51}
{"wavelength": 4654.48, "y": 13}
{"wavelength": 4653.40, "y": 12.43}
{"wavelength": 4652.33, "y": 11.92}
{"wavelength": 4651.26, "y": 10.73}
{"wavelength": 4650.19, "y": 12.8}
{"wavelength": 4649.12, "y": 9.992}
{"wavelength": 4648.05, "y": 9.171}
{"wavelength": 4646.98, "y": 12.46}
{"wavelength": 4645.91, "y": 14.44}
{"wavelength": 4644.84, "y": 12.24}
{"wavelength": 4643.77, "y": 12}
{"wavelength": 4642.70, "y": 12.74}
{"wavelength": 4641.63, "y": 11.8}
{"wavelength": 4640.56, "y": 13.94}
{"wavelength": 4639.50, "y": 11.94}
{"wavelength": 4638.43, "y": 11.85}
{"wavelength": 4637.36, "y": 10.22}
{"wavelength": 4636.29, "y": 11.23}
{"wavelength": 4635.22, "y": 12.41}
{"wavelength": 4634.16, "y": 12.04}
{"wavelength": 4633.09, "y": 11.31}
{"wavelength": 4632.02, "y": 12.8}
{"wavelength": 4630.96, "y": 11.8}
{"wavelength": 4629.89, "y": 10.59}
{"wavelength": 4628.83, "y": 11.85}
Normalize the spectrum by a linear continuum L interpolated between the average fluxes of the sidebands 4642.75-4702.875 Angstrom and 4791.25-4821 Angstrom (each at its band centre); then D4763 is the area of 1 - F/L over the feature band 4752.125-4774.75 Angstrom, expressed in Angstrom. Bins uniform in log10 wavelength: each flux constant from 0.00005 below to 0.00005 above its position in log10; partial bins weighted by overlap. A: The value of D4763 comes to 0.4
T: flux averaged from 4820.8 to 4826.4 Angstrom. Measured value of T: 11.2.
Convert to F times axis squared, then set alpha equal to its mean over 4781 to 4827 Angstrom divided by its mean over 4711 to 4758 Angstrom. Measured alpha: 1.0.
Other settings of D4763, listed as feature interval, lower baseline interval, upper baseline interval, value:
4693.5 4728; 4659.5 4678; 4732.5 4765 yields 0.82 Angstrom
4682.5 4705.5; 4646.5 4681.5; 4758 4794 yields -0.52 Angstrom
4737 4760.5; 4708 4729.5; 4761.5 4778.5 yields -1.79 Angstrom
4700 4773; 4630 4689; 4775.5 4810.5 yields 1.40 Angstrom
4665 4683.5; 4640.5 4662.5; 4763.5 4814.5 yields 0.89 Angstrom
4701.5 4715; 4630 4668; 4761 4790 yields 1.09 Angstrom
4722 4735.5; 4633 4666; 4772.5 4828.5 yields 0.91 Angstrom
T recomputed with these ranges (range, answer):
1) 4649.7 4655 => 12.2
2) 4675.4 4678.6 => 12.1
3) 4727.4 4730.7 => 10.3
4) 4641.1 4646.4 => 12.6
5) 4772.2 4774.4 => 10.7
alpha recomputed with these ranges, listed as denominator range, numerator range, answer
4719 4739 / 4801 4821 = 1.06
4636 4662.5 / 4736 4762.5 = 1.05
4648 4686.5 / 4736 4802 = 1.06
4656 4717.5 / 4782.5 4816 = 1.05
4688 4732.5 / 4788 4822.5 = 1.06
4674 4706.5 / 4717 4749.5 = 1.02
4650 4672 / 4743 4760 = 1.07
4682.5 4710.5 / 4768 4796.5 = 1.07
